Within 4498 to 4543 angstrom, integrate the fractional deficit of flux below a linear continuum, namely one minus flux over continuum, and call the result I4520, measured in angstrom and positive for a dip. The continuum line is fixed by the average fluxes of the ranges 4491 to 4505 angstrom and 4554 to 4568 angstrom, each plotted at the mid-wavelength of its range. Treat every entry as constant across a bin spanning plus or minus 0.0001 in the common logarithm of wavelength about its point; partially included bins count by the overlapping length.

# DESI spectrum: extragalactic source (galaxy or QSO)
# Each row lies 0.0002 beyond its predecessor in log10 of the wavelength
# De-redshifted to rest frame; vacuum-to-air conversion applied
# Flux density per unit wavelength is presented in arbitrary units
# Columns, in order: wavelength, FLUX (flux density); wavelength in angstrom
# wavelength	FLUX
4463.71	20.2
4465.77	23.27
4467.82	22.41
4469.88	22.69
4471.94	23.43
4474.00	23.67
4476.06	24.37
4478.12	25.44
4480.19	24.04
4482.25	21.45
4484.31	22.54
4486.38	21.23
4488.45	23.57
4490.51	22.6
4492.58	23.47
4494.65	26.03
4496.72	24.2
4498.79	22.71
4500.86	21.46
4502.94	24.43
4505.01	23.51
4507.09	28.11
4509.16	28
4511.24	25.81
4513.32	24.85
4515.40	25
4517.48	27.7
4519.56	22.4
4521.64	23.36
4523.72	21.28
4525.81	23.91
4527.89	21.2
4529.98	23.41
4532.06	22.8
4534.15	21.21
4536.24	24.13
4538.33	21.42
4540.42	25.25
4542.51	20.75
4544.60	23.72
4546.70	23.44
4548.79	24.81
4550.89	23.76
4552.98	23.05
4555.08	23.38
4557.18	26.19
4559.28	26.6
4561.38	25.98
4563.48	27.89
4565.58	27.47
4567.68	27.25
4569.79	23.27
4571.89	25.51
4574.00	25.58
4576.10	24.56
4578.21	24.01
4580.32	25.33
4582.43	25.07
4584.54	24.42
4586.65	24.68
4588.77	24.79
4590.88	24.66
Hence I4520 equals 1.4 angstrom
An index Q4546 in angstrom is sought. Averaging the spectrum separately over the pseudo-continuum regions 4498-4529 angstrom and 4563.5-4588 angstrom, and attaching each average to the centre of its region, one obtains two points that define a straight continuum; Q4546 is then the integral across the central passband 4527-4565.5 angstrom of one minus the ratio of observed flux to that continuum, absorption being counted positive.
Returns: 1.36 angstrom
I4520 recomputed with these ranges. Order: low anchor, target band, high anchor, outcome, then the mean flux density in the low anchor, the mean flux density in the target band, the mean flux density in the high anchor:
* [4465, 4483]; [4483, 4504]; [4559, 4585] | 0.60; 23.5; 23.2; 25.6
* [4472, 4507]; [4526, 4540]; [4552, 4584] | 1.13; 23.5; 22.6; 25.4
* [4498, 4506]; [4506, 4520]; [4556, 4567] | -1.42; 23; 26.1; 26.8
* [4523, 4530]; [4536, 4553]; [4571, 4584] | -0.06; 22.3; 23.4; 25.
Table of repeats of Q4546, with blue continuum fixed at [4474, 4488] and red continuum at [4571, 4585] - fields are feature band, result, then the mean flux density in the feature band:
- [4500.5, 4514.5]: -1.0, 25.3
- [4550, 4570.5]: -0.8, 25.5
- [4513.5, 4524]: -0.1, 24.2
